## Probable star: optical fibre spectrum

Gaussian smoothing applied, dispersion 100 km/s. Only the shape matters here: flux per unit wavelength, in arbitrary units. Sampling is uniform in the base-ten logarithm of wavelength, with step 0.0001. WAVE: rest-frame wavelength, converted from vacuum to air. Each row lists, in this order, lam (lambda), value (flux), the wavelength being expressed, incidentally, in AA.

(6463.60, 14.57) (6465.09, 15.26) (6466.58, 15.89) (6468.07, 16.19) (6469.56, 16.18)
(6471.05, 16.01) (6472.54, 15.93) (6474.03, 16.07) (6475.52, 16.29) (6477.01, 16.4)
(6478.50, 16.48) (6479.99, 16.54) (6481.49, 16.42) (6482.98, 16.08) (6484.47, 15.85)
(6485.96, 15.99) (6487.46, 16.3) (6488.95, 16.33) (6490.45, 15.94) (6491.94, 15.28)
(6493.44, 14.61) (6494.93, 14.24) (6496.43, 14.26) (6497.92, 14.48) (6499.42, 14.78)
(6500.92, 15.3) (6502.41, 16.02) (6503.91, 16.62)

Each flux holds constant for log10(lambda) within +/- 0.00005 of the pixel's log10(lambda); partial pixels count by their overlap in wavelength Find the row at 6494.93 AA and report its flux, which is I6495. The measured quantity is 14.24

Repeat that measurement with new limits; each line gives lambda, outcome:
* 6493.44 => 14.61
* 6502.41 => 16.02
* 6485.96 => 15.99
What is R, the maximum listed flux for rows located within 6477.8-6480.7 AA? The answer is 16.54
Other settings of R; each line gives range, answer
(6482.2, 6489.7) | 16.33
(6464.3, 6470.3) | 16.19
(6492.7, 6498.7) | 14.61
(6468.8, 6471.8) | 16.18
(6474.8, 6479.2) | 16.48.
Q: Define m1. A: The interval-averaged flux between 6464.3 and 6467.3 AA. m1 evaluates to 15.5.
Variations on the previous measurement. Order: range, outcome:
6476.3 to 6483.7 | 16.4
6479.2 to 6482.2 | 16.4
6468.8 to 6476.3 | 16.1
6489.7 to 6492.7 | 15.6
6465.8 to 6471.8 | 16.1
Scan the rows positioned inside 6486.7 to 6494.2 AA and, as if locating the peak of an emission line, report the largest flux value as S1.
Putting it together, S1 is 16.33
